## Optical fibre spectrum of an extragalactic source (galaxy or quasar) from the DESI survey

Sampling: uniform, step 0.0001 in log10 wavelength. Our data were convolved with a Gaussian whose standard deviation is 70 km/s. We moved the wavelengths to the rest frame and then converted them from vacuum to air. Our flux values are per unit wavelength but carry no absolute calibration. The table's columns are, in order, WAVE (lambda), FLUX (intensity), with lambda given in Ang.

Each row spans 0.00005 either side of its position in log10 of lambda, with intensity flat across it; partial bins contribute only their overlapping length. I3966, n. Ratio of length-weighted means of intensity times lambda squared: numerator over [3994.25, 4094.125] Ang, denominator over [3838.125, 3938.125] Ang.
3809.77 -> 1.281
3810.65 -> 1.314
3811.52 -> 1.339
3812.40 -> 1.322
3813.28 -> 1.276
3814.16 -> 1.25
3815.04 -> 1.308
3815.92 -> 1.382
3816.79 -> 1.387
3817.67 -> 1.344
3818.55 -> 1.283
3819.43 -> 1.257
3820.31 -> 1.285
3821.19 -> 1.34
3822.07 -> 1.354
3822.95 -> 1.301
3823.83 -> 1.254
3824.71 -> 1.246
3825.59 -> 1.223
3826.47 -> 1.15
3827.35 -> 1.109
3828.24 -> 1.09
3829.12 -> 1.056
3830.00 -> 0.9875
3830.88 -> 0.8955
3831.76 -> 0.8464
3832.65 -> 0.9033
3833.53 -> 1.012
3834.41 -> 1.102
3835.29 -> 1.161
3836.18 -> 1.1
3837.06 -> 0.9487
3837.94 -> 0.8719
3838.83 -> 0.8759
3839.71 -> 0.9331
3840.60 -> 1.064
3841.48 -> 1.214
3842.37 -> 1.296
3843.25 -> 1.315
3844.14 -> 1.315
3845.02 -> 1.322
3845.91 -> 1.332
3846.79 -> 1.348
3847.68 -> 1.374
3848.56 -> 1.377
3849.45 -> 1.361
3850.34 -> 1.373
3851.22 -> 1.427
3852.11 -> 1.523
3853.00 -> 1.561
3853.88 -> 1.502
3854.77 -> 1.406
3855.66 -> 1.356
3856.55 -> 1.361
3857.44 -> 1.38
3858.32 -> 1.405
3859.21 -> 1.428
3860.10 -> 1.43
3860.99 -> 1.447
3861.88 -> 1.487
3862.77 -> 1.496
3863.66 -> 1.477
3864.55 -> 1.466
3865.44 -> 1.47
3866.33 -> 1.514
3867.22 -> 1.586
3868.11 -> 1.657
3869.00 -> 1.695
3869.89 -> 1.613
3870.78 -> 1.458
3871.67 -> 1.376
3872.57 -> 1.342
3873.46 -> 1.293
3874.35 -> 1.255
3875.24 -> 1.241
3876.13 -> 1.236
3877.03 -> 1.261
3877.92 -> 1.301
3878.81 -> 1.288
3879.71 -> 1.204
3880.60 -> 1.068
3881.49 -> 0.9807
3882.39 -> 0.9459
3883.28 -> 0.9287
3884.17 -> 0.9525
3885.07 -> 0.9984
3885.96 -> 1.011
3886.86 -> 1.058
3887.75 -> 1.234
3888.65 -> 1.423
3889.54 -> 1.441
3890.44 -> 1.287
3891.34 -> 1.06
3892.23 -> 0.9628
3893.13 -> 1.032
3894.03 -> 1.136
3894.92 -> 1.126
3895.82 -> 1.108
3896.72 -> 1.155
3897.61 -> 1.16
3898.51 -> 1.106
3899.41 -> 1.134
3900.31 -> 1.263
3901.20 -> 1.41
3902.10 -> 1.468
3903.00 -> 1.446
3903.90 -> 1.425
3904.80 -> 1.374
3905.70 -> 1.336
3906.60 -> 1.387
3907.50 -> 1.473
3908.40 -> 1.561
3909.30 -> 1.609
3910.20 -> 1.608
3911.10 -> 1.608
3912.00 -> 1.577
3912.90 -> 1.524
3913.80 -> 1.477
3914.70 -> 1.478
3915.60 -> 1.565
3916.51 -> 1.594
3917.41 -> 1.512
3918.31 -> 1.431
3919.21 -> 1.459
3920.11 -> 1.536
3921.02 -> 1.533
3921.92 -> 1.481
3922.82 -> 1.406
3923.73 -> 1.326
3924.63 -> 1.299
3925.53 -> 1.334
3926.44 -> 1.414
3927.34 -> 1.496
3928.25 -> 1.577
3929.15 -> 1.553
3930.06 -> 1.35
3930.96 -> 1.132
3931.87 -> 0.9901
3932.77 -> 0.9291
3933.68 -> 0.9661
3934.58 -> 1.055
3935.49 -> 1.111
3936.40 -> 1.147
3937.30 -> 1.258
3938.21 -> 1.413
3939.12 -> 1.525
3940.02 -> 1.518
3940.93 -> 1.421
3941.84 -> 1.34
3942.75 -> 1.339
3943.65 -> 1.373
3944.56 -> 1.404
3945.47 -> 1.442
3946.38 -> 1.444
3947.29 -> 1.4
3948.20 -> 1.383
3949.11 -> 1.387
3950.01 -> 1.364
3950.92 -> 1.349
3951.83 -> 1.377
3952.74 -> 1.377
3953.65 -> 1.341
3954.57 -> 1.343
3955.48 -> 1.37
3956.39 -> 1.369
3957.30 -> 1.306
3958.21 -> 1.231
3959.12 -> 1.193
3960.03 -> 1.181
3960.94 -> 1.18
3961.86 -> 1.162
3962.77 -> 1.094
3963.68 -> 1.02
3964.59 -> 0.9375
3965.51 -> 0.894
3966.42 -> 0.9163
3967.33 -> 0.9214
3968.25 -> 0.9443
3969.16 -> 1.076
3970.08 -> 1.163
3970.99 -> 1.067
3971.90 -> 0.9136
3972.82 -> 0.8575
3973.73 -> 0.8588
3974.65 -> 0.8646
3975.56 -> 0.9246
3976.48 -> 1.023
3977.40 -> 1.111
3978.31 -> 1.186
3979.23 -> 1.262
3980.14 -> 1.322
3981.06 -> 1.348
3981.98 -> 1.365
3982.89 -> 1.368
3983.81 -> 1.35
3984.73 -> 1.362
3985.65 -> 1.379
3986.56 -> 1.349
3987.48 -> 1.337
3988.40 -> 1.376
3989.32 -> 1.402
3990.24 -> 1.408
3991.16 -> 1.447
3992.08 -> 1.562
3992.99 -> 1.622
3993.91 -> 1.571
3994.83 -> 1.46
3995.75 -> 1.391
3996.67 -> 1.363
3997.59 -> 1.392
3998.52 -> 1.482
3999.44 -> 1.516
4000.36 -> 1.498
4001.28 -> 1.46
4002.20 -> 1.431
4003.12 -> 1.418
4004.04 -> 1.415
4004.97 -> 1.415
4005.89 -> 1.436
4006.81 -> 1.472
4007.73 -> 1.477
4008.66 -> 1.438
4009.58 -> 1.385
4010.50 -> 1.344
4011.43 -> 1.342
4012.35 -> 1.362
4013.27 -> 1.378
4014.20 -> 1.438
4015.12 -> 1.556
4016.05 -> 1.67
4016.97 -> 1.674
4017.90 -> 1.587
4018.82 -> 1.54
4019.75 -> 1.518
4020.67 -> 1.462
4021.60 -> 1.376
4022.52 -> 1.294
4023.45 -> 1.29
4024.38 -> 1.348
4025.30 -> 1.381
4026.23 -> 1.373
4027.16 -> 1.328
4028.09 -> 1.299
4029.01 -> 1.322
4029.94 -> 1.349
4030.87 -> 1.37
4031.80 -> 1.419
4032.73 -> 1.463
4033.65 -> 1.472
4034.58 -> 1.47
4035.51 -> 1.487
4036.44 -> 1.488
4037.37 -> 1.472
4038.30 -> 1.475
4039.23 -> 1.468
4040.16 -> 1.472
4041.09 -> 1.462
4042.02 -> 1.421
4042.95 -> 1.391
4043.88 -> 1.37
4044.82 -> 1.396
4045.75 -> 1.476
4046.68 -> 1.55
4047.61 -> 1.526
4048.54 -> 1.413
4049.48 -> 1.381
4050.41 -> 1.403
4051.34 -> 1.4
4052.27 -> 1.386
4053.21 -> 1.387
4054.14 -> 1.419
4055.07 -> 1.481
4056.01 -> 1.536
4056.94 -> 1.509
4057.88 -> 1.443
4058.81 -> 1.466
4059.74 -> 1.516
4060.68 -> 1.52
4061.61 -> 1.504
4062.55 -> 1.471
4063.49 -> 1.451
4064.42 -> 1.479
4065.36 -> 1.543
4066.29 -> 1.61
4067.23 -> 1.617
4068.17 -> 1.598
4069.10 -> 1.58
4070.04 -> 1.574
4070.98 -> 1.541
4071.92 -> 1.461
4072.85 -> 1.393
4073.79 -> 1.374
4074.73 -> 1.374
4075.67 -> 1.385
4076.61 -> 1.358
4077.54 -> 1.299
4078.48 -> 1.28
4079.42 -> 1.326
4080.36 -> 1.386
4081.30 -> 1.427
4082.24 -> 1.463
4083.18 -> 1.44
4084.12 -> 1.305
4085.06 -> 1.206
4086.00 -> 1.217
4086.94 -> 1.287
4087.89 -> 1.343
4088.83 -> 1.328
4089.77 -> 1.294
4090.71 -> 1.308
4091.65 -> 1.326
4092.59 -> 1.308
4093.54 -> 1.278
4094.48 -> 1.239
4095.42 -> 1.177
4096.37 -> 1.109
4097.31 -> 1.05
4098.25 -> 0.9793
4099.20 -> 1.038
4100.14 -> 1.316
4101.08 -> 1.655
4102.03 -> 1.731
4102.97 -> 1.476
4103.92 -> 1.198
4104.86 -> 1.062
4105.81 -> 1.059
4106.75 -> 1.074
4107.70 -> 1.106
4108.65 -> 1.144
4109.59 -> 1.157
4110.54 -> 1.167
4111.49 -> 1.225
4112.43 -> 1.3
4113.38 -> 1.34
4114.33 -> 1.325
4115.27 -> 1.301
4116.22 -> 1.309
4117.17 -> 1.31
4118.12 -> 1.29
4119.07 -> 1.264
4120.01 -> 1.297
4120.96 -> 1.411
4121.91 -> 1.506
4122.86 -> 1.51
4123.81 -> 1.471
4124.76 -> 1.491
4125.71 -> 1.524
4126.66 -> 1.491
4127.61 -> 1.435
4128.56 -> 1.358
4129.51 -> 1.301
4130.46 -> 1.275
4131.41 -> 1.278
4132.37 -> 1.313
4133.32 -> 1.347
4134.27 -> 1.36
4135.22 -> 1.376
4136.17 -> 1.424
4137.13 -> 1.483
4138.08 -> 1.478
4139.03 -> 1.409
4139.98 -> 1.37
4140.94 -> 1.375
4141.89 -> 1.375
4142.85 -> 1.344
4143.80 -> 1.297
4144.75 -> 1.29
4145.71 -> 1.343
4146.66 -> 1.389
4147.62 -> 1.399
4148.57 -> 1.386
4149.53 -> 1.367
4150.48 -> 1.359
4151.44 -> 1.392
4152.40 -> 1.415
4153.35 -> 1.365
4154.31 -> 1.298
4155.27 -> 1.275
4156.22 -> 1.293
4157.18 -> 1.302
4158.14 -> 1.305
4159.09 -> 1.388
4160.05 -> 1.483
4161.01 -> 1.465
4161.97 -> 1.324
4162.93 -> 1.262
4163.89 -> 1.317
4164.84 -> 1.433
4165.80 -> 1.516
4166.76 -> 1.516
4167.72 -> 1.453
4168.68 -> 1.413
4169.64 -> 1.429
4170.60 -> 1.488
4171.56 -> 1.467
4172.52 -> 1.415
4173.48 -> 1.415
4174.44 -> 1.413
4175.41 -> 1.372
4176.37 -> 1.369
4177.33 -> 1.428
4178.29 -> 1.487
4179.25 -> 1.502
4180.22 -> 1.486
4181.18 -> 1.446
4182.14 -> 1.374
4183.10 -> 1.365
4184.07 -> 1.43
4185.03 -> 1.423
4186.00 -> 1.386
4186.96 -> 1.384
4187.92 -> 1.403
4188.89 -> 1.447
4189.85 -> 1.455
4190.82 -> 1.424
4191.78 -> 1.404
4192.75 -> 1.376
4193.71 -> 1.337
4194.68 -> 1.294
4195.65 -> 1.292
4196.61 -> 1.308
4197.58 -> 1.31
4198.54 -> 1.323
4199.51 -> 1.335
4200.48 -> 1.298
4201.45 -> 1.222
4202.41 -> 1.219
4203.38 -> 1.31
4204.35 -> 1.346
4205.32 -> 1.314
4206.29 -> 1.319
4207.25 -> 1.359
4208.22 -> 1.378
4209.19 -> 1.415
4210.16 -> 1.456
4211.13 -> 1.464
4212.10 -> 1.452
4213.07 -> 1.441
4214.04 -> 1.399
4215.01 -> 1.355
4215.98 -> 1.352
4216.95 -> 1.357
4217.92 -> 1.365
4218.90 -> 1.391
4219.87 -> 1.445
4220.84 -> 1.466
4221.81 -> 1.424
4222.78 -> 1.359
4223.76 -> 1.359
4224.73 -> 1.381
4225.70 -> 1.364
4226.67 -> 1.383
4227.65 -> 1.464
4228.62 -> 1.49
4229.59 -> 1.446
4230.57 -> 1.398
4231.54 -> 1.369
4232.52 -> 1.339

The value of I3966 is 1.16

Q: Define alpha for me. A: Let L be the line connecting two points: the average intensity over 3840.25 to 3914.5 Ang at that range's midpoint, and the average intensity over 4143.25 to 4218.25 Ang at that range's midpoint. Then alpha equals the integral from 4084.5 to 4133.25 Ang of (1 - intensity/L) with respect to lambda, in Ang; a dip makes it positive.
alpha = 2.7 Ang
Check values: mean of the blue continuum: 1.33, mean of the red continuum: 1.38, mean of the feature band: 1.29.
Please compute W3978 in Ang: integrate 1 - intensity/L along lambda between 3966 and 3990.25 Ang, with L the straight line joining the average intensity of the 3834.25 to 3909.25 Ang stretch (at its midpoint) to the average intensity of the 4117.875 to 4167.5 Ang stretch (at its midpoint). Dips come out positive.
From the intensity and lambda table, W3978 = 3.0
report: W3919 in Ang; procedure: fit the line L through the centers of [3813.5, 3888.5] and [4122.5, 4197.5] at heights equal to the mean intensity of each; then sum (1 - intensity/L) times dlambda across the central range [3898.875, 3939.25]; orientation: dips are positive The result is -3.0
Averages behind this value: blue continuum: 1.26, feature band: 1.39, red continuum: 1.39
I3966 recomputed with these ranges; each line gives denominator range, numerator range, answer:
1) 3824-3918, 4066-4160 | 1.18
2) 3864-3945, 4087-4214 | 1.15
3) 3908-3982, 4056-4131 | 1.14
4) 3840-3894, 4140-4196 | 1.23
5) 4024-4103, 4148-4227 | 1.05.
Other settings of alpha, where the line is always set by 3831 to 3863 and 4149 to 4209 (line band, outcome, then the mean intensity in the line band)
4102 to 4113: 1.2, 1.21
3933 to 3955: -0.6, 1.33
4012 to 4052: -3.3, 1.44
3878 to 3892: 1.6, 1.13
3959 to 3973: 2.9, 1.03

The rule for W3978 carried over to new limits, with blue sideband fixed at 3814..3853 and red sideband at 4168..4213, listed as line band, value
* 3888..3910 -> -0.90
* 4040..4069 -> -3.40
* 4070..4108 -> 0.89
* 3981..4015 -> -3.52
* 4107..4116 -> 0.79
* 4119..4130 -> -0.60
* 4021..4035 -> -0.71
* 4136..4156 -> -0.10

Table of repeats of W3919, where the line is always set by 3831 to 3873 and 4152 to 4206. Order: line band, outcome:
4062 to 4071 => -1.2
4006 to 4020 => -1.3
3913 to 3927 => -1.3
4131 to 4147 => 0.1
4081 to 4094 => 0.4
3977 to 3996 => -0.5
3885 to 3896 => 1.5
